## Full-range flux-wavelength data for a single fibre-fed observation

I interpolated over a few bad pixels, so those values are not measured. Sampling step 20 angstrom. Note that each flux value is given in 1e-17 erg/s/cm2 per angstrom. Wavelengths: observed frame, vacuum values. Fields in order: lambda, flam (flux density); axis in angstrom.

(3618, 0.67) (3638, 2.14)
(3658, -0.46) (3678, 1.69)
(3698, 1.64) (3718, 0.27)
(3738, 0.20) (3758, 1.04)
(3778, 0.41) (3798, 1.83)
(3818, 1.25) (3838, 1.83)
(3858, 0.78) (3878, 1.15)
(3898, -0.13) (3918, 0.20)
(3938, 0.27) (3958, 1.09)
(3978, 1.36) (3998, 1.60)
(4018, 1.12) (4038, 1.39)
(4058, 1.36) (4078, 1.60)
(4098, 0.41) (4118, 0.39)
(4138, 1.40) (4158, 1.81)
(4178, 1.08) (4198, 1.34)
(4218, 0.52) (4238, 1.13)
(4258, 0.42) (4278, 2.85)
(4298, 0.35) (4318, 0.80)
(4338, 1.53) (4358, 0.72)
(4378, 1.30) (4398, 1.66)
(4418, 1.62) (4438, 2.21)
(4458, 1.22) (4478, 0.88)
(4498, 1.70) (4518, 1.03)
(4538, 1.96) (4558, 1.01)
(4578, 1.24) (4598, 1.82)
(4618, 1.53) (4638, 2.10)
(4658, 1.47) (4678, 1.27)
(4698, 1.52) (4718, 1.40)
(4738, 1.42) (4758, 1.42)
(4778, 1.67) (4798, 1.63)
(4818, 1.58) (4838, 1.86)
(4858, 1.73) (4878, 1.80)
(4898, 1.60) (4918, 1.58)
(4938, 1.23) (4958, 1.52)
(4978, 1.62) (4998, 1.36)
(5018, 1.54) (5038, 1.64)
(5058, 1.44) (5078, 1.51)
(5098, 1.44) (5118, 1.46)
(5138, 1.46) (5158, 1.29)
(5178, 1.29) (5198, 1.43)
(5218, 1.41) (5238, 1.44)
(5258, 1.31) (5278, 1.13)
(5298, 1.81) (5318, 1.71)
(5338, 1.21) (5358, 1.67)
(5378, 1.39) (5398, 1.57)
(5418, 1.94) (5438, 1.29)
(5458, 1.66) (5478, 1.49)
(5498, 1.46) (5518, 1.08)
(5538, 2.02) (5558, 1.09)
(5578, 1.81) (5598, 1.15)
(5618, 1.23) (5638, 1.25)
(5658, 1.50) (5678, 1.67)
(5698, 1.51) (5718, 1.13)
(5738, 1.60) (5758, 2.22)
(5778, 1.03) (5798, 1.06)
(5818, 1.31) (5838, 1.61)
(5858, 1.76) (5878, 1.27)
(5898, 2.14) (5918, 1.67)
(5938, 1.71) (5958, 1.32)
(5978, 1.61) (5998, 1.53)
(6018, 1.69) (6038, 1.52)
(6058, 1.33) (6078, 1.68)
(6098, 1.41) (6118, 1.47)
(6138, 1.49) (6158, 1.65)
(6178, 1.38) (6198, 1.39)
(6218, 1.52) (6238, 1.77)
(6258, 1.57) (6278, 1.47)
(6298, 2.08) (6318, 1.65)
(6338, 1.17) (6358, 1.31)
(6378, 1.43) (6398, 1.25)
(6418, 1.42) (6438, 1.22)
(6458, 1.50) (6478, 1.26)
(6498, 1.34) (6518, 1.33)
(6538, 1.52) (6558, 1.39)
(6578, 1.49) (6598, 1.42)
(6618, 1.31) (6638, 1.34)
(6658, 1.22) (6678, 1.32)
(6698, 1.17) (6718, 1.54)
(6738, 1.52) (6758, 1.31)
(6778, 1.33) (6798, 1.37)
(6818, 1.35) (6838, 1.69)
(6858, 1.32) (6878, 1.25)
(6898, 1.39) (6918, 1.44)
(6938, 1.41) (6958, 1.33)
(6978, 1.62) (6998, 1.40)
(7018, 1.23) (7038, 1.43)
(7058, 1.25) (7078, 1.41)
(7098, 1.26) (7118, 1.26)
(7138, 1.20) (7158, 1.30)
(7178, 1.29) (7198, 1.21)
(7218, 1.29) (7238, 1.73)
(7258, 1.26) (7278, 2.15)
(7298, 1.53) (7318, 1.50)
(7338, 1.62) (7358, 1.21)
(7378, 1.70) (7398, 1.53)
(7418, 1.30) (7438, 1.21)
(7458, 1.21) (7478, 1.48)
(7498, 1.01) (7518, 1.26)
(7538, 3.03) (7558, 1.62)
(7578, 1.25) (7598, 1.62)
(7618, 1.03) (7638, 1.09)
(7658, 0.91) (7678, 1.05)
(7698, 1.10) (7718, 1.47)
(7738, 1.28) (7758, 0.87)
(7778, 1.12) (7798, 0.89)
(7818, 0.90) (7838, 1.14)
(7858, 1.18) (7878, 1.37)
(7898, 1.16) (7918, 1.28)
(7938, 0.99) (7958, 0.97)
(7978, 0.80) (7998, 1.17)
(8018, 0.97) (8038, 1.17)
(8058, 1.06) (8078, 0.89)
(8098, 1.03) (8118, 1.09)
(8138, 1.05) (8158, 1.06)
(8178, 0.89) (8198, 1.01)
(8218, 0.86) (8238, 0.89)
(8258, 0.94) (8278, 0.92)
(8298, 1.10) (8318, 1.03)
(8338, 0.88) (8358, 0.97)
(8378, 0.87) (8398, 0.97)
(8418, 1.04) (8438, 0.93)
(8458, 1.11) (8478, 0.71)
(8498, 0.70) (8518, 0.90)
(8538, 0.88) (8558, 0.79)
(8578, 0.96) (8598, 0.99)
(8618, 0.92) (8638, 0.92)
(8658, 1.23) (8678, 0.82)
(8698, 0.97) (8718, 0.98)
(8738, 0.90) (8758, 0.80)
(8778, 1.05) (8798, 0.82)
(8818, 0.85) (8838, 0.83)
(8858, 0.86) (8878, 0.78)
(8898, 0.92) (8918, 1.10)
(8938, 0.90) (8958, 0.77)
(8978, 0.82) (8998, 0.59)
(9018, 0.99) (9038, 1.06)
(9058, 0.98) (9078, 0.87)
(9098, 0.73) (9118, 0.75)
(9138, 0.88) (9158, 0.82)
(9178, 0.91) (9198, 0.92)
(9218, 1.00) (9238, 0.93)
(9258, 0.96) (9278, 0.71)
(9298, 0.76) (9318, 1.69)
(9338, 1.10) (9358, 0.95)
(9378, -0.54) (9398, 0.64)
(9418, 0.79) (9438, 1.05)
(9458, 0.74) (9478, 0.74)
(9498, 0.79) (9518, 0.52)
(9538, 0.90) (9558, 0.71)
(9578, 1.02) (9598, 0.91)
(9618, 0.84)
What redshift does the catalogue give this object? 0.148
